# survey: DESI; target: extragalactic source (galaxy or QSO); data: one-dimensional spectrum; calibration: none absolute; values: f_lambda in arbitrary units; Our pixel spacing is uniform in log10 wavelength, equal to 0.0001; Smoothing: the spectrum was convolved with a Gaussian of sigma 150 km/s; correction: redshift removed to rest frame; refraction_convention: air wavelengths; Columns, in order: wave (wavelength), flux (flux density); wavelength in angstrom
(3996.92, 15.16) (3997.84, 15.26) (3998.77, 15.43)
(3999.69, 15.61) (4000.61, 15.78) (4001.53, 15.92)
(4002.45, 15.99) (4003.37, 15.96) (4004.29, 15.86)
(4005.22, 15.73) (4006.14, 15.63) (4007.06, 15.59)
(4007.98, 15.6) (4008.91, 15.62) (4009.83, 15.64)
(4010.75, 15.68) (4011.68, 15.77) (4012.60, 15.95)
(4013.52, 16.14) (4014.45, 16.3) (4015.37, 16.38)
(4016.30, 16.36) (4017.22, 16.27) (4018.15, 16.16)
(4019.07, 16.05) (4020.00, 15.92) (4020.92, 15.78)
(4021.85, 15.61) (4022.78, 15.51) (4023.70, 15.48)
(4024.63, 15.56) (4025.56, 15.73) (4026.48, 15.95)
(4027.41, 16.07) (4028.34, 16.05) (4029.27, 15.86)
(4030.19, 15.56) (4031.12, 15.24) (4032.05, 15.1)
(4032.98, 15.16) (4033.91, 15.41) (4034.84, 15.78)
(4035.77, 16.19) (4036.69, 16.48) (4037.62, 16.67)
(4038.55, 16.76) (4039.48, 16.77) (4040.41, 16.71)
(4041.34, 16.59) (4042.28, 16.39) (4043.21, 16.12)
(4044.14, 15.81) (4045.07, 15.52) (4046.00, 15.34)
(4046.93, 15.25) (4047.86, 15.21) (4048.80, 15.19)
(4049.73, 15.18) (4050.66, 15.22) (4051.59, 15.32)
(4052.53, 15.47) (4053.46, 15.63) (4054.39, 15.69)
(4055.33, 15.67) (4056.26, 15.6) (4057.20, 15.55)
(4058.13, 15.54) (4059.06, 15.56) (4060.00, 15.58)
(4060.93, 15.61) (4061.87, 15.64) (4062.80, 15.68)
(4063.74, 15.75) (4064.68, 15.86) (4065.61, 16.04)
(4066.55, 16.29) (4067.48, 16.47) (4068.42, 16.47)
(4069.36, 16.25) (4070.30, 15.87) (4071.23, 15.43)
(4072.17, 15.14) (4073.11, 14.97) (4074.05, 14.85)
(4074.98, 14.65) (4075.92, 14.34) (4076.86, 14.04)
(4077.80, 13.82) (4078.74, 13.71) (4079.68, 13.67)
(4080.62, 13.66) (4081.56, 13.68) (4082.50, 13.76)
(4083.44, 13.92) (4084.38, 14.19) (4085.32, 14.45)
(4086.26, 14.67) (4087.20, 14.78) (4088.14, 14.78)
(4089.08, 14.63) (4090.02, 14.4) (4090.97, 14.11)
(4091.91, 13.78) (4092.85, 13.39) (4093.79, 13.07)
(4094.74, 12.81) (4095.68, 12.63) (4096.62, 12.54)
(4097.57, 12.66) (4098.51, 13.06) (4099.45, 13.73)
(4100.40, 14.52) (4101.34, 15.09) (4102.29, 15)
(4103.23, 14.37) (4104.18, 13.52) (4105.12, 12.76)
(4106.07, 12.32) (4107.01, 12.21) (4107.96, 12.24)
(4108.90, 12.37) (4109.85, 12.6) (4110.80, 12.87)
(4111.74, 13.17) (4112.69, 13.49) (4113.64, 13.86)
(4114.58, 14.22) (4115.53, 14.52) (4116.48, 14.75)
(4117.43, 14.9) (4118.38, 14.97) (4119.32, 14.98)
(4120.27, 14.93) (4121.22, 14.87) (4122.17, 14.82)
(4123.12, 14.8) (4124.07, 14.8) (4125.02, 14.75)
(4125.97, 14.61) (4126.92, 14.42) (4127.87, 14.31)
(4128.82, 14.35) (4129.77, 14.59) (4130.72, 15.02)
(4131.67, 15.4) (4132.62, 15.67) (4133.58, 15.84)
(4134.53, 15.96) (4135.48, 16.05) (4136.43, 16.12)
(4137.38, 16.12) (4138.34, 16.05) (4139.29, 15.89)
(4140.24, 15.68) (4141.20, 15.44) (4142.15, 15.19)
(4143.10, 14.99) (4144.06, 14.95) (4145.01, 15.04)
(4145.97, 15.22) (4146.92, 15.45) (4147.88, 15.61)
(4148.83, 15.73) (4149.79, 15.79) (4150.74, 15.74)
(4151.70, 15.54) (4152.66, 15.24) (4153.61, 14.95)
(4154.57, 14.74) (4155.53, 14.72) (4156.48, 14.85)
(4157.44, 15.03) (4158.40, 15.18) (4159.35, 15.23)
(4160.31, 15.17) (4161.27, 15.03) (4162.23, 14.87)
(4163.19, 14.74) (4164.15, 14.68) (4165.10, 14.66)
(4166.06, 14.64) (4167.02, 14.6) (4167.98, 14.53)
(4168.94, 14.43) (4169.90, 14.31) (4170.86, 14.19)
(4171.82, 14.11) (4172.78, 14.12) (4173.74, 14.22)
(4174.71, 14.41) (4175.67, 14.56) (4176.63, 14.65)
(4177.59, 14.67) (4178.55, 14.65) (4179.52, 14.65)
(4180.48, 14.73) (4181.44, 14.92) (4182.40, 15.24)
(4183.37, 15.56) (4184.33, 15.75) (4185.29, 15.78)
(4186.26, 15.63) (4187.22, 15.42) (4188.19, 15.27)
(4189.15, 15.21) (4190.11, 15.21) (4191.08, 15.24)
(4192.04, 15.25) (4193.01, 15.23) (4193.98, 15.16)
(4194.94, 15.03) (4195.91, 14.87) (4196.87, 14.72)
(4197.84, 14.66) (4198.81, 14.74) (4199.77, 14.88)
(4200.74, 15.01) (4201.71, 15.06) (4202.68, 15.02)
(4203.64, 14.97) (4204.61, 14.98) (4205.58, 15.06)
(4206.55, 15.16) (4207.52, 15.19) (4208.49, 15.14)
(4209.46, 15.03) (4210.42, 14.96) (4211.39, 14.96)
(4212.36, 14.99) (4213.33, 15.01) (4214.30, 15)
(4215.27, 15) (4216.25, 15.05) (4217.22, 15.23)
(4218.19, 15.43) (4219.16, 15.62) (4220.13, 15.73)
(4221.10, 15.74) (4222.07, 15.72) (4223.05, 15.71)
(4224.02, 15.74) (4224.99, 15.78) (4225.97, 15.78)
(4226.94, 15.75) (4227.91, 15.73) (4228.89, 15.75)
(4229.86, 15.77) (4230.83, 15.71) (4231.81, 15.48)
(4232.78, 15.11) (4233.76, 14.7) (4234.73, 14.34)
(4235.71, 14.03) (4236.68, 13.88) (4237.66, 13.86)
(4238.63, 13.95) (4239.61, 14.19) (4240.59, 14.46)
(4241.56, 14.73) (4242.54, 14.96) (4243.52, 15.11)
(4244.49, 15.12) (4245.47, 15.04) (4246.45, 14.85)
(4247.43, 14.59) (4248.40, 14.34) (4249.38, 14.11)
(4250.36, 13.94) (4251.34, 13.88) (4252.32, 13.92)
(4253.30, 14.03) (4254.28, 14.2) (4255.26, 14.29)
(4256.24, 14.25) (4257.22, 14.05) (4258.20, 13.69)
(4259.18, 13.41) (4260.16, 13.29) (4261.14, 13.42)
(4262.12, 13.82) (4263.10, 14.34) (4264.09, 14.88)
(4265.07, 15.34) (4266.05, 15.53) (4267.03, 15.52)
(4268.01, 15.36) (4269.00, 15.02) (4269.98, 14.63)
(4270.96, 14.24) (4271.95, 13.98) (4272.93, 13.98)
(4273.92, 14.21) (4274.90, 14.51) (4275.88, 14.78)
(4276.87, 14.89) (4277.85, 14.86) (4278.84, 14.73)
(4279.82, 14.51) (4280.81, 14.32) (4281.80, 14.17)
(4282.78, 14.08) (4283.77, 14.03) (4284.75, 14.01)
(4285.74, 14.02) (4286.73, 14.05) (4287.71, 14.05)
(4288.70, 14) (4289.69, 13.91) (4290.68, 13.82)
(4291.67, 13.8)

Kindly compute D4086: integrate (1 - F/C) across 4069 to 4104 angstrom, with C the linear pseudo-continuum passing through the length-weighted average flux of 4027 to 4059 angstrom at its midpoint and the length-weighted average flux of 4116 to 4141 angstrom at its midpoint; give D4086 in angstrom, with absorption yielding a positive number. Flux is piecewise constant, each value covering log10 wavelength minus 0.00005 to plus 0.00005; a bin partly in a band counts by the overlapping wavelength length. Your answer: 3.0 angstrom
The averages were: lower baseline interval 15.8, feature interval 14.2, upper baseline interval 15.2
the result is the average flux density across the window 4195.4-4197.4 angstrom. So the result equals 14.8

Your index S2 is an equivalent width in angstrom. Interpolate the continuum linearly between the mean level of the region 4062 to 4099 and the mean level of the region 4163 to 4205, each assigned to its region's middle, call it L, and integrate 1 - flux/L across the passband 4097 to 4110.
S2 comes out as 1.1 angstrom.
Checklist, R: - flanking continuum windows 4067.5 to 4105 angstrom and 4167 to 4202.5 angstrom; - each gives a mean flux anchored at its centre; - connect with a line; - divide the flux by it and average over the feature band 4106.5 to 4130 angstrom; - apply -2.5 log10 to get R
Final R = 0.027 mag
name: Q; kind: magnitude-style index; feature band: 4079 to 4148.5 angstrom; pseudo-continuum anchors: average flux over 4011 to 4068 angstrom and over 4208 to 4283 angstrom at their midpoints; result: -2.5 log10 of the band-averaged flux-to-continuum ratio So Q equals 0.08 mag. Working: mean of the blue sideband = 15.8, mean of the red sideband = 14.7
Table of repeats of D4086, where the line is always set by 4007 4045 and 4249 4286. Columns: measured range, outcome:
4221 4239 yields -0.7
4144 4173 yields 0.2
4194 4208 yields -0.2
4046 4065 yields 0.3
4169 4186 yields 0.2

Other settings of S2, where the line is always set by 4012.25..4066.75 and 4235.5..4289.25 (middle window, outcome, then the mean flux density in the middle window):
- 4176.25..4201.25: -0.41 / 15.1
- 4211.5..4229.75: -1.07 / 15.5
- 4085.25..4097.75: 1.38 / 13.8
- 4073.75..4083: 0.93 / 14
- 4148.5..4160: -0.12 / 15.2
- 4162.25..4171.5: 0.27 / 14.5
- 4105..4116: 1.64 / 13.1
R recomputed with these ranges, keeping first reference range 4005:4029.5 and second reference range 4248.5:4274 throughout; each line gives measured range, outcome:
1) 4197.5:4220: -0.03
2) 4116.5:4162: -0.01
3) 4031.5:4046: -0.02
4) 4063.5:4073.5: -0.02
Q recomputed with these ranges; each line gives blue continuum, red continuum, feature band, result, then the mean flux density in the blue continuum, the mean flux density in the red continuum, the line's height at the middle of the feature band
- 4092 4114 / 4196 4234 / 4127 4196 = -0.06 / 13.2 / 15.3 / 14.3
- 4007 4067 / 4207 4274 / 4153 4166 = 0.02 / 15.8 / 14.8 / 15.2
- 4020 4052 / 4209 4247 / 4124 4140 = 0.01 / 15.8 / 15.1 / 15.4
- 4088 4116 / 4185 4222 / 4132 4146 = -0.11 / 13.5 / 15.2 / 14.1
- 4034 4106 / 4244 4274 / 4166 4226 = -0.03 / 14.9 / 14.4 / 14.6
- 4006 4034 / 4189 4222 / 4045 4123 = 0.08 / 15.8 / 15.1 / 15.6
